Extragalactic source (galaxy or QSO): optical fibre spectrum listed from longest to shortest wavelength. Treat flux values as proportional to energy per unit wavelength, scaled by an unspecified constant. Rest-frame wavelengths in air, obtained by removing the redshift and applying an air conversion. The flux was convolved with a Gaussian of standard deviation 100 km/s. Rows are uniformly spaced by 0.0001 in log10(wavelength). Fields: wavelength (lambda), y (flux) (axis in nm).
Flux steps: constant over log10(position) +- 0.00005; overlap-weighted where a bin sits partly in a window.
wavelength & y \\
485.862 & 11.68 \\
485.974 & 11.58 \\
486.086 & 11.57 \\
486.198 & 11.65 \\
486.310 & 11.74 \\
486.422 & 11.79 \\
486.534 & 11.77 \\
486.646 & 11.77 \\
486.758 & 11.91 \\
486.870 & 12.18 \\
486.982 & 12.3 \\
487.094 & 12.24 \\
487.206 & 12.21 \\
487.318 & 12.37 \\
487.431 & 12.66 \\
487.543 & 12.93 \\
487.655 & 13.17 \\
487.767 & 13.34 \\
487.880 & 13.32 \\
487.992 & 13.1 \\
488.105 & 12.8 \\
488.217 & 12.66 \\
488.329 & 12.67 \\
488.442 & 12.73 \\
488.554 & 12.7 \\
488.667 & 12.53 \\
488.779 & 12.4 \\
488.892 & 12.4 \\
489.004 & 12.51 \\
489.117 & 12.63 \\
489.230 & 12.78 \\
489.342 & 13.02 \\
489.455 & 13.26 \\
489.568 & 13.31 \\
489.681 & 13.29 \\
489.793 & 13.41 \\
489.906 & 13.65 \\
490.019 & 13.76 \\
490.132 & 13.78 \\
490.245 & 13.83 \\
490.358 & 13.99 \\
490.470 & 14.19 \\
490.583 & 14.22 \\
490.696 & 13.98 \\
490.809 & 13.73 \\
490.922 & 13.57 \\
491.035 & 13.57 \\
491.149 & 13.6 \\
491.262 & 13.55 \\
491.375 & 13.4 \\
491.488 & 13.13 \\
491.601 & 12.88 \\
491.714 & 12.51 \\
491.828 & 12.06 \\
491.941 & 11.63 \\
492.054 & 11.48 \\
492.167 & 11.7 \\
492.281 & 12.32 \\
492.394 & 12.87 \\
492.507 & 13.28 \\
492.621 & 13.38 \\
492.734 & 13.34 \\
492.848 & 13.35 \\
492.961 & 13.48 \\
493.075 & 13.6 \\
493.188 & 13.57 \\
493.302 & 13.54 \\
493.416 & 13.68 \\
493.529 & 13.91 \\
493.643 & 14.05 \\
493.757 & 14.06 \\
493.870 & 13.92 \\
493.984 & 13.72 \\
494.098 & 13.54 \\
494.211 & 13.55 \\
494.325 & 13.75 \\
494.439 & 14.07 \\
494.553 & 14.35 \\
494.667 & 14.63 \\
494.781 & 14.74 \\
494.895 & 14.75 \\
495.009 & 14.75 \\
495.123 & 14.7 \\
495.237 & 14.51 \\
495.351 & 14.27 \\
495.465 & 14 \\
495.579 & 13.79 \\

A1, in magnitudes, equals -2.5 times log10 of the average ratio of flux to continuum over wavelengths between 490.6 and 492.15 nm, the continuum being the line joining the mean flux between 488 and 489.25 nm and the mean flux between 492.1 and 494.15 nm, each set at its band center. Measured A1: 0.01 mag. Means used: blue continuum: 12.6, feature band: 13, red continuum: 13.4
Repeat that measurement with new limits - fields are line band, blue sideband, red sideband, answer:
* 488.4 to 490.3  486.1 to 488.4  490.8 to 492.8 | -0.04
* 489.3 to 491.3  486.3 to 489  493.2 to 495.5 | -0.04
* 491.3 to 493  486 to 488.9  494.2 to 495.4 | 0.08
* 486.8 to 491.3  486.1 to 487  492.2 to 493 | -0.06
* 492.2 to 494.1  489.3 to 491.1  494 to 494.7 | 0.03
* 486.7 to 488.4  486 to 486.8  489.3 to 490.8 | -0.03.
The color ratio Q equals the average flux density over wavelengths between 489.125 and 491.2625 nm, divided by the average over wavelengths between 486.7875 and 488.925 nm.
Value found 1.1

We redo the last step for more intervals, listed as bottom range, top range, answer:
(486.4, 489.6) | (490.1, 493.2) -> 1.05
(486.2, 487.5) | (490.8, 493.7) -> 1.09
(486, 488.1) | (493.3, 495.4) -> 1.15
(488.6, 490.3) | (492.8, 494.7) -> 1.05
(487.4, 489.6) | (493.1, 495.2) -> 1.10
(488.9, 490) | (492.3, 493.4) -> 1.02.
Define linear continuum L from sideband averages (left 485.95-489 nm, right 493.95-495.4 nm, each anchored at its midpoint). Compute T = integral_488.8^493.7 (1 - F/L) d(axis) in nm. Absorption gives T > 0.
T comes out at 0.05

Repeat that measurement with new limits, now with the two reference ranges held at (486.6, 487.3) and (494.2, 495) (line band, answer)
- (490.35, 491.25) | -0.04 nm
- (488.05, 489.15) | 0.00 nm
